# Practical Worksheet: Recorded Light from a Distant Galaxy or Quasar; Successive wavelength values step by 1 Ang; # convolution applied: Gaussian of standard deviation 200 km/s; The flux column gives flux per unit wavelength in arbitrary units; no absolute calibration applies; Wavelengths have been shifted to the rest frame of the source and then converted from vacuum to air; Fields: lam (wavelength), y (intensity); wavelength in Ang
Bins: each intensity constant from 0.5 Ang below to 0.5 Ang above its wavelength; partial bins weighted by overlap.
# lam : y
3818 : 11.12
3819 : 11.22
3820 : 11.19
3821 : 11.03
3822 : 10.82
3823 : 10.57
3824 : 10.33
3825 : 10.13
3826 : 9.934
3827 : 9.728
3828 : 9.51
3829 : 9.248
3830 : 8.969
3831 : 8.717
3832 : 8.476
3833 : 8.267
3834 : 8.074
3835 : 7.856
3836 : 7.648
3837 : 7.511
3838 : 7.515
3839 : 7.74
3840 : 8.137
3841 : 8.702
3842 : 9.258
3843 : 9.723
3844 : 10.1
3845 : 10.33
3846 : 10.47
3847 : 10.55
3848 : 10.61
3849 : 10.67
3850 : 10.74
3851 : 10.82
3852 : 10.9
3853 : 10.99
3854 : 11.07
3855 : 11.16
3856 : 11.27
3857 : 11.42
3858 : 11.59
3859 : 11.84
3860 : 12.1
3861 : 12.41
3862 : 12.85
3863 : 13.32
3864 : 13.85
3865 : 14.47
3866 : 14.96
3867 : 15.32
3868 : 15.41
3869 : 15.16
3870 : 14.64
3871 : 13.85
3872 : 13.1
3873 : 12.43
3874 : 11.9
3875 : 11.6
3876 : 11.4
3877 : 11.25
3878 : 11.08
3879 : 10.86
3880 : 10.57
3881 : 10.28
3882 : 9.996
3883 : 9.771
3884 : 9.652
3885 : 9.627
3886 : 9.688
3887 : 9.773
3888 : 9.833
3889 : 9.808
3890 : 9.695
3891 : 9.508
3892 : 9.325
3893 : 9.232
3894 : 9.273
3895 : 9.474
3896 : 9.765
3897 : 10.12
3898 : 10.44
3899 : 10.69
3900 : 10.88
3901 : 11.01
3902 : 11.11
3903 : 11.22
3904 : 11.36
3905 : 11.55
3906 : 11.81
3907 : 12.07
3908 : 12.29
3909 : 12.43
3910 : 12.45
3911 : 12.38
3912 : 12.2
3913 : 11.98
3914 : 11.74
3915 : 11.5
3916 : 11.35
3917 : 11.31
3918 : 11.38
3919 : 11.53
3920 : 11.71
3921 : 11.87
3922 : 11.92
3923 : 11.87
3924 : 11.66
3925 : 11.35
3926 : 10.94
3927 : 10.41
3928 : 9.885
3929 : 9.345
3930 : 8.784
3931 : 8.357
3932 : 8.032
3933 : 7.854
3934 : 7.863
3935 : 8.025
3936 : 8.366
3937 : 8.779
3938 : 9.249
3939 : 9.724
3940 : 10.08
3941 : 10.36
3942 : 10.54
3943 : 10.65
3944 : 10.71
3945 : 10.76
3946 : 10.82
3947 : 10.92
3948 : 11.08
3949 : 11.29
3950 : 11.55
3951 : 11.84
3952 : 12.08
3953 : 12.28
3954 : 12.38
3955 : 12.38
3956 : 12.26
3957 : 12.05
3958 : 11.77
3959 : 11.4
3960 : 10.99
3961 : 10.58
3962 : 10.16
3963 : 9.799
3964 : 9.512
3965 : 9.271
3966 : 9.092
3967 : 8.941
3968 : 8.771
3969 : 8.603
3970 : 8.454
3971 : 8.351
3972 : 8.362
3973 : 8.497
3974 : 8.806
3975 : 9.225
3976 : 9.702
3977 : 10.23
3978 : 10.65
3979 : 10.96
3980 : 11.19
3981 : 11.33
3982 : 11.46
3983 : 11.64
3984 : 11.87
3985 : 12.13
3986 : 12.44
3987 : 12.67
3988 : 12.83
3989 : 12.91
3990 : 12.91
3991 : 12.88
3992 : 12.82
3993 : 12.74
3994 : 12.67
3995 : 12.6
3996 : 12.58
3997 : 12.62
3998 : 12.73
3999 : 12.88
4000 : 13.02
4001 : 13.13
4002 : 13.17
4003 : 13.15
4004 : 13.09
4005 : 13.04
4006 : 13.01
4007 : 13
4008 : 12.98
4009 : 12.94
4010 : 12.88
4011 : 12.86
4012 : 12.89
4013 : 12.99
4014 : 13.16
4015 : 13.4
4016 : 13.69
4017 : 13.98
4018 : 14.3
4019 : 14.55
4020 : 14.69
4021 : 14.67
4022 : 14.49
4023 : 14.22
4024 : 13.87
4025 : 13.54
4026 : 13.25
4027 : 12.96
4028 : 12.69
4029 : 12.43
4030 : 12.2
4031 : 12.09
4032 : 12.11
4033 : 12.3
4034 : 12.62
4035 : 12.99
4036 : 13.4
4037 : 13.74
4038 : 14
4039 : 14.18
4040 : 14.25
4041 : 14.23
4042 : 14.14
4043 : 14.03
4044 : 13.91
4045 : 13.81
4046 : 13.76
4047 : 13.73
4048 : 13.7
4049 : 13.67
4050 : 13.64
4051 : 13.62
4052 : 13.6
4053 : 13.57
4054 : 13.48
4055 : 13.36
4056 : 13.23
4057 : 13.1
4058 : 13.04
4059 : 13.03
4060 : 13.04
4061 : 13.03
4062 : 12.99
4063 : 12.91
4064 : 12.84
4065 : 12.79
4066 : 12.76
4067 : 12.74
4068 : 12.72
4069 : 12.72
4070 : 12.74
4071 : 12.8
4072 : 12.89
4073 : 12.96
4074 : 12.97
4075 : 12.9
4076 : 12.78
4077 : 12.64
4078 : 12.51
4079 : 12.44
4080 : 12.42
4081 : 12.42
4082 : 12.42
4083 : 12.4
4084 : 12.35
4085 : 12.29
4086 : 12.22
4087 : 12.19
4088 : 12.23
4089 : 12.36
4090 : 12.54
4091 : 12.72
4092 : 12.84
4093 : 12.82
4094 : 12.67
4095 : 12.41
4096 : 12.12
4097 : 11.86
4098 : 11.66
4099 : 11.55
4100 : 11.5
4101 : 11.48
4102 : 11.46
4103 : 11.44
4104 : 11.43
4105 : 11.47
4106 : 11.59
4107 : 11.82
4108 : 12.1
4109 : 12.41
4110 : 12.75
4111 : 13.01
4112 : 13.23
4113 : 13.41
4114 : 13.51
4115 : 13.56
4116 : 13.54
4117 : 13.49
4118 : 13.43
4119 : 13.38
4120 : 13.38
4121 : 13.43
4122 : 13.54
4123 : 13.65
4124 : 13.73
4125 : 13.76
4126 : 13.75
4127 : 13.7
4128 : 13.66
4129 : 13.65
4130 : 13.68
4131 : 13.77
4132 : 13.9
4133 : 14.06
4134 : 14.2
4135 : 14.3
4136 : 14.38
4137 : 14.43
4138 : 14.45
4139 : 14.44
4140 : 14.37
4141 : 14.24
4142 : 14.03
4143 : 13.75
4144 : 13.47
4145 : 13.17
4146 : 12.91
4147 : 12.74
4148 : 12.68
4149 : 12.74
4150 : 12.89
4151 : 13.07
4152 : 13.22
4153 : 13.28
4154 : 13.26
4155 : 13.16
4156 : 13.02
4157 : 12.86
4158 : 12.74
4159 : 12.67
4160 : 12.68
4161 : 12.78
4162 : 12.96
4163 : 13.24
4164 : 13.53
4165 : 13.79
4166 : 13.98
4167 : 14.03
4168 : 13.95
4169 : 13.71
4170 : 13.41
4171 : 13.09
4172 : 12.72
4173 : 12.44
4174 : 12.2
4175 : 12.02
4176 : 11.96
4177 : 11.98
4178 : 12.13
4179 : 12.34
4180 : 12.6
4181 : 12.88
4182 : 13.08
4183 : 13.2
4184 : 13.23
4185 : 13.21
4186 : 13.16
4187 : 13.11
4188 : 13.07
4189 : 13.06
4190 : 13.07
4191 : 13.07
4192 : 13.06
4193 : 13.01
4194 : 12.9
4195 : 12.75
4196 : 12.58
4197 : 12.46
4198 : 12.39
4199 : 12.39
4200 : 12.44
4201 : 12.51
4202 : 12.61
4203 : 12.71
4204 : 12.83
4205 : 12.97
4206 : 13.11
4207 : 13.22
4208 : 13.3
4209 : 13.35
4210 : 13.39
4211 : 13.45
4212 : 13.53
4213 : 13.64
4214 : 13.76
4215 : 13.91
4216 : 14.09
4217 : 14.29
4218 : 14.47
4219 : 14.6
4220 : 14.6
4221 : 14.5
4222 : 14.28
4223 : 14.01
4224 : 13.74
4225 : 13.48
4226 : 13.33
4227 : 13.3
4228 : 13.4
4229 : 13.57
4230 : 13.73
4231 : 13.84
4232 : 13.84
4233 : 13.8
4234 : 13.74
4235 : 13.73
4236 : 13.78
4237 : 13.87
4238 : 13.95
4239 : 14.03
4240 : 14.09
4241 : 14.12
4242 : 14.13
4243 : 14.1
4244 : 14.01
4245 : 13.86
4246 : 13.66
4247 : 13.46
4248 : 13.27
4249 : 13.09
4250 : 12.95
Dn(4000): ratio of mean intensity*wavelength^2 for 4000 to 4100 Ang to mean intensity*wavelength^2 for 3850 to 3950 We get 1.3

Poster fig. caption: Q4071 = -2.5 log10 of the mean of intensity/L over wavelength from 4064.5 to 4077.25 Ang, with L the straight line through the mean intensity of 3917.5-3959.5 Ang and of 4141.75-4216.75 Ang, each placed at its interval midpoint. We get -0.07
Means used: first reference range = 10.6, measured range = 12.8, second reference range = 13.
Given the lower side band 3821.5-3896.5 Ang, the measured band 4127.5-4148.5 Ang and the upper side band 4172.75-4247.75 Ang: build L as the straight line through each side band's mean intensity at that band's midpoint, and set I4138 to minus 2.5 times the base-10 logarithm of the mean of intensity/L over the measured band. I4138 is -0.09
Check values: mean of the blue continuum 10.6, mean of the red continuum 13.3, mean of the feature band 13.8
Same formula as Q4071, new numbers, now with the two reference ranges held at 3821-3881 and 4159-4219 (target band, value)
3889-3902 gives 0.12 mag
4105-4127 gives -0.04 mag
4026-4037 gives -0.05 mag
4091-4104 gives 0.04 mag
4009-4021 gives -0.14 mag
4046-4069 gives -0.08 mag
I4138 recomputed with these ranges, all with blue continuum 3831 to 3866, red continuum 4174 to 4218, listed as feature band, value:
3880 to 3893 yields 0.099 mag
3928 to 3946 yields 0.186 mag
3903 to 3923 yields -0.089 mag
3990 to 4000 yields -0.113 mag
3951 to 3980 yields 0.103 mag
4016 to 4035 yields -0.145 mag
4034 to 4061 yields -0.146 mag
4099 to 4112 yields 0.036 mag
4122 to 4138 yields -0.117 mag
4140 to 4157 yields -0.052 mag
